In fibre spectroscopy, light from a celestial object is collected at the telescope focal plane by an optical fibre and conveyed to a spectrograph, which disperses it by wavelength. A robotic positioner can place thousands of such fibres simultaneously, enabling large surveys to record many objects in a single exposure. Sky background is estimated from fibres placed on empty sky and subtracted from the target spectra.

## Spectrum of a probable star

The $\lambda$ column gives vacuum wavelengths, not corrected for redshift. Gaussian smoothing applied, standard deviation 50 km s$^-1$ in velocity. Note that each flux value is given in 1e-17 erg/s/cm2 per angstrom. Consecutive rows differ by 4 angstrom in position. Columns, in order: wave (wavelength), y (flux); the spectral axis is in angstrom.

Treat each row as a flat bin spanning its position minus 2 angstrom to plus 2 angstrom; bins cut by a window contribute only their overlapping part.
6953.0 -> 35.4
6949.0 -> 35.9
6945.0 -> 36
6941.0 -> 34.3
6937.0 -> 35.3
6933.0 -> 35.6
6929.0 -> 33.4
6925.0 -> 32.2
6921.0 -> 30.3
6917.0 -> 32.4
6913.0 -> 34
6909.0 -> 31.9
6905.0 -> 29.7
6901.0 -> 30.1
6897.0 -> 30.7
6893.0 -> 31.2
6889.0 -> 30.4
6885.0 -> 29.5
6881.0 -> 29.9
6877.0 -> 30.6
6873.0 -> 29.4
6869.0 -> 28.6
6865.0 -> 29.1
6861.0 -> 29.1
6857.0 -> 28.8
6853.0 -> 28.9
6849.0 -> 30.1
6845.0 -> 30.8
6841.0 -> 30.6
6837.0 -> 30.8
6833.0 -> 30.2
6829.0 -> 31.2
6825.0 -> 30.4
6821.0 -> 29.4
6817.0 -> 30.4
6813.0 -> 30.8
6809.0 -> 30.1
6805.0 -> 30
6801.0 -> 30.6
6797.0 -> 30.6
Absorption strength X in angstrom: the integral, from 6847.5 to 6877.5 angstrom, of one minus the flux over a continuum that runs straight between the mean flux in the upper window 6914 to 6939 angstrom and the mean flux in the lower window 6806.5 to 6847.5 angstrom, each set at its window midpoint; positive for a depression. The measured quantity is 2.1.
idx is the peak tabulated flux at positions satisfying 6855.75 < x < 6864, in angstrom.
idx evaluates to 29.1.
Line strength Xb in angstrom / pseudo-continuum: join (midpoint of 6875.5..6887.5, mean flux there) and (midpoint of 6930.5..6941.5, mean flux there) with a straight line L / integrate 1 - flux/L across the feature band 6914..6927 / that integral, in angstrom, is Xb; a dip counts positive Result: 0.7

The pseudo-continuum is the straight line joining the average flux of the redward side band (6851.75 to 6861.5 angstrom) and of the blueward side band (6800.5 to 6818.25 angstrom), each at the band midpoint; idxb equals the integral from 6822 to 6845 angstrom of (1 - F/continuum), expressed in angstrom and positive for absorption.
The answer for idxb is -0.76 angstrom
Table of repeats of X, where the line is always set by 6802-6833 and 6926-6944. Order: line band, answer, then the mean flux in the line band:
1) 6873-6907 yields 2.8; 30.2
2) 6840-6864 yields 1.5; 29.7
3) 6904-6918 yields 0.7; 32.1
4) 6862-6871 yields 0.9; 28.9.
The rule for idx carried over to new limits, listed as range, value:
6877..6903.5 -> 31.2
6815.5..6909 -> 31.9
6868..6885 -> 30.6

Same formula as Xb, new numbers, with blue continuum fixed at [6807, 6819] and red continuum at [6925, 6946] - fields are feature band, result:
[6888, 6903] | 1.2 angstrom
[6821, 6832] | 0.1 angstrom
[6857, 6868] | 1.1 angstrom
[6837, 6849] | 0.3 angstrom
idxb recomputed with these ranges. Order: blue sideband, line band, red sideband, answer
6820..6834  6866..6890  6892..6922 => 1.01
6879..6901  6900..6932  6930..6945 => 0.98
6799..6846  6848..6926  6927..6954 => 6.32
